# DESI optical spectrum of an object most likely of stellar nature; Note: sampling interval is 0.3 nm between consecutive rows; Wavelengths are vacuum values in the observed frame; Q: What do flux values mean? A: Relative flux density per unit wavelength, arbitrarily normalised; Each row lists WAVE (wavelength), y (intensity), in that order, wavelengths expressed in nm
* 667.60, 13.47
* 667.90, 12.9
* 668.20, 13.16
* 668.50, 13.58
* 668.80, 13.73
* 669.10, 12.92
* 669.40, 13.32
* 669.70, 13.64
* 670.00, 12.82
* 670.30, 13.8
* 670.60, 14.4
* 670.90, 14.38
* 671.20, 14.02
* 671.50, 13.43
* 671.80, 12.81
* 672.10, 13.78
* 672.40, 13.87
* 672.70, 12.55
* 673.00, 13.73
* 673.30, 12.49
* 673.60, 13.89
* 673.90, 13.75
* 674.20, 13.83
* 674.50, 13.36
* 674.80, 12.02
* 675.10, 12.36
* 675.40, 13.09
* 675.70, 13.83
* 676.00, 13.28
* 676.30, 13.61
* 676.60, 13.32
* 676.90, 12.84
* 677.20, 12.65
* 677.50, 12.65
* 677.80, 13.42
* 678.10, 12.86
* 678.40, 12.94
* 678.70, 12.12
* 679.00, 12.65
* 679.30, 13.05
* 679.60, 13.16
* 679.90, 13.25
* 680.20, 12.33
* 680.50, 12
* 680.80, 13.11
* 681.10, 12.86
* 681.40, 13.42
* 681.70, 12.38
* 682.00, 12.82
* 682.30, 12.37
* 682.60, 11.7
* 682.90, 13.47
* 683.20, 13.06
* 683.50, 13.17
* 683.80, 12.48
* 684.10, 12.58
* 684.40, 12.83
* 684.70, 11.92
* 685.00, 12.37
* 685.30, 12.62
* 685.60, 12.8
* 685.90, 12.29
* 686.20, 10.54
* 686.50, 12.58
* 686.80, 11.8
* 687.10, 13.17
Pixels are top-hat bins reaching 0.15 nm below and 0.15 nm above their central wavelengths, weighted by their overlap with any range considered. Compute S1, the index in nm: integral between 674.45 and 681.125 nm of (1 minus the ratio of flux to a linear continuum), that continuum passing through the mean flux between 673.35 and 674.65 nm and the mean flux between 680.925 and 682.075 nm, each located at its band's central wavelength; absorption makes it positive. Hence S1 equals 0.17 nm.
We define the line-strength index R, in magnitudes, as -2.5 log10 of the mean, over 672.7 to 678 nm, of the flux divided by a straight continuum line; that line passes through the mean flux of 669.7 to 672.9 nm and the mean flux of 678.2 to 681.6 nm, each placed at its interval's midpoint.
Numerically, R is 0.00 mag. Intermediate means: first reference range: 13.6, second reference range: 12.8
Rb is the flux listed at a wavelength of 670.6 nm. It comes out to 14.4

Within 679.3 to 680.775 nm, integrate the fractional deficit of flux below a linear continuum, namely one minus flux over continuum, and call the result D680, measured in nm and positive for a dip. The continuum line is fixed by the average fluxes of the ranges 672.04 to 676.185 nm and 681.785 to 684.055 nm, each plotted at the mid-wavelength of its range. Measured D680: 0.02 nm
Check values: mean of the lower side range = 13.3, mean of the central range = 12.8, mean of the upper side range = 12.7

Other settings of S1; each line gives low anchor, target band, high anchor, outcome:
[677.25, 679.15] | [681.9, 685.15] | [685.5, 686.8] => -0.10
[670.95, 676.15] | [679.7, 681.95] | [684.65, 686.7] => -0.03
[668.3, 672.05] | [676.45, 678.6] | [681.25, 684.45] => 0.03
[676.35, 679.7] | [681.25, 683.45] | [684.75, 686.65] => -0.05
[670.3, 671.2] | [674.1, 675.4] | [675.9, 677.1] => 0.06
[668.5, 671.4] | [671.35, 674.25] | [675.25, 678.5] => 0.01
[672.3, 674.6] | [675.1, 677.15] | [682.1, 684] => 0.00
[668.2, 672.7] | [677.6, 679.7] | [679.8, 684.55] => 0.02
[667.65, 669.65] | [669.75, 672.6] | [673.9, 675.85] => -0.10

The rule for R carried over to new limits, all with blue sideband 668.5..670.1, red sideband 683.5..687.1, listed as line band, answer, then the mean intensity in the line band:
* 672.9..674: -0.030 mag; 13.4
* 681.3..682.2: -0.022 mag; 12.8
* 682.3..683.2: -0.012 mag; 12.6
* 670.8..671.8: -0.044 mag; 13.8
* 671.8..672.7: -0.024 mag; 13.4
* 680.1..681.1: 0.007 mag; 12.5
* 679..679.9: -0.030 mag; 13.1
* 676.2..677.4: -0.017 mag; 13.1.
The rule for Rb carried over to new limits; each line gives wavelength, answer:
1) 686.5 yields 12.58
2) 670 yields 12.82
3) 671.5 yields 13.43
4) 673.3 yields 12.49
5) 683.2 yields 13.06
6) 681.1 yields 12.86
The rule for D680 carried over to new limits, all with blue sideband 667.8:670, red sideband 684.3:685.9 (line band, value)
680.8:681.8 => -0.02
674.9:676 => -0.01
